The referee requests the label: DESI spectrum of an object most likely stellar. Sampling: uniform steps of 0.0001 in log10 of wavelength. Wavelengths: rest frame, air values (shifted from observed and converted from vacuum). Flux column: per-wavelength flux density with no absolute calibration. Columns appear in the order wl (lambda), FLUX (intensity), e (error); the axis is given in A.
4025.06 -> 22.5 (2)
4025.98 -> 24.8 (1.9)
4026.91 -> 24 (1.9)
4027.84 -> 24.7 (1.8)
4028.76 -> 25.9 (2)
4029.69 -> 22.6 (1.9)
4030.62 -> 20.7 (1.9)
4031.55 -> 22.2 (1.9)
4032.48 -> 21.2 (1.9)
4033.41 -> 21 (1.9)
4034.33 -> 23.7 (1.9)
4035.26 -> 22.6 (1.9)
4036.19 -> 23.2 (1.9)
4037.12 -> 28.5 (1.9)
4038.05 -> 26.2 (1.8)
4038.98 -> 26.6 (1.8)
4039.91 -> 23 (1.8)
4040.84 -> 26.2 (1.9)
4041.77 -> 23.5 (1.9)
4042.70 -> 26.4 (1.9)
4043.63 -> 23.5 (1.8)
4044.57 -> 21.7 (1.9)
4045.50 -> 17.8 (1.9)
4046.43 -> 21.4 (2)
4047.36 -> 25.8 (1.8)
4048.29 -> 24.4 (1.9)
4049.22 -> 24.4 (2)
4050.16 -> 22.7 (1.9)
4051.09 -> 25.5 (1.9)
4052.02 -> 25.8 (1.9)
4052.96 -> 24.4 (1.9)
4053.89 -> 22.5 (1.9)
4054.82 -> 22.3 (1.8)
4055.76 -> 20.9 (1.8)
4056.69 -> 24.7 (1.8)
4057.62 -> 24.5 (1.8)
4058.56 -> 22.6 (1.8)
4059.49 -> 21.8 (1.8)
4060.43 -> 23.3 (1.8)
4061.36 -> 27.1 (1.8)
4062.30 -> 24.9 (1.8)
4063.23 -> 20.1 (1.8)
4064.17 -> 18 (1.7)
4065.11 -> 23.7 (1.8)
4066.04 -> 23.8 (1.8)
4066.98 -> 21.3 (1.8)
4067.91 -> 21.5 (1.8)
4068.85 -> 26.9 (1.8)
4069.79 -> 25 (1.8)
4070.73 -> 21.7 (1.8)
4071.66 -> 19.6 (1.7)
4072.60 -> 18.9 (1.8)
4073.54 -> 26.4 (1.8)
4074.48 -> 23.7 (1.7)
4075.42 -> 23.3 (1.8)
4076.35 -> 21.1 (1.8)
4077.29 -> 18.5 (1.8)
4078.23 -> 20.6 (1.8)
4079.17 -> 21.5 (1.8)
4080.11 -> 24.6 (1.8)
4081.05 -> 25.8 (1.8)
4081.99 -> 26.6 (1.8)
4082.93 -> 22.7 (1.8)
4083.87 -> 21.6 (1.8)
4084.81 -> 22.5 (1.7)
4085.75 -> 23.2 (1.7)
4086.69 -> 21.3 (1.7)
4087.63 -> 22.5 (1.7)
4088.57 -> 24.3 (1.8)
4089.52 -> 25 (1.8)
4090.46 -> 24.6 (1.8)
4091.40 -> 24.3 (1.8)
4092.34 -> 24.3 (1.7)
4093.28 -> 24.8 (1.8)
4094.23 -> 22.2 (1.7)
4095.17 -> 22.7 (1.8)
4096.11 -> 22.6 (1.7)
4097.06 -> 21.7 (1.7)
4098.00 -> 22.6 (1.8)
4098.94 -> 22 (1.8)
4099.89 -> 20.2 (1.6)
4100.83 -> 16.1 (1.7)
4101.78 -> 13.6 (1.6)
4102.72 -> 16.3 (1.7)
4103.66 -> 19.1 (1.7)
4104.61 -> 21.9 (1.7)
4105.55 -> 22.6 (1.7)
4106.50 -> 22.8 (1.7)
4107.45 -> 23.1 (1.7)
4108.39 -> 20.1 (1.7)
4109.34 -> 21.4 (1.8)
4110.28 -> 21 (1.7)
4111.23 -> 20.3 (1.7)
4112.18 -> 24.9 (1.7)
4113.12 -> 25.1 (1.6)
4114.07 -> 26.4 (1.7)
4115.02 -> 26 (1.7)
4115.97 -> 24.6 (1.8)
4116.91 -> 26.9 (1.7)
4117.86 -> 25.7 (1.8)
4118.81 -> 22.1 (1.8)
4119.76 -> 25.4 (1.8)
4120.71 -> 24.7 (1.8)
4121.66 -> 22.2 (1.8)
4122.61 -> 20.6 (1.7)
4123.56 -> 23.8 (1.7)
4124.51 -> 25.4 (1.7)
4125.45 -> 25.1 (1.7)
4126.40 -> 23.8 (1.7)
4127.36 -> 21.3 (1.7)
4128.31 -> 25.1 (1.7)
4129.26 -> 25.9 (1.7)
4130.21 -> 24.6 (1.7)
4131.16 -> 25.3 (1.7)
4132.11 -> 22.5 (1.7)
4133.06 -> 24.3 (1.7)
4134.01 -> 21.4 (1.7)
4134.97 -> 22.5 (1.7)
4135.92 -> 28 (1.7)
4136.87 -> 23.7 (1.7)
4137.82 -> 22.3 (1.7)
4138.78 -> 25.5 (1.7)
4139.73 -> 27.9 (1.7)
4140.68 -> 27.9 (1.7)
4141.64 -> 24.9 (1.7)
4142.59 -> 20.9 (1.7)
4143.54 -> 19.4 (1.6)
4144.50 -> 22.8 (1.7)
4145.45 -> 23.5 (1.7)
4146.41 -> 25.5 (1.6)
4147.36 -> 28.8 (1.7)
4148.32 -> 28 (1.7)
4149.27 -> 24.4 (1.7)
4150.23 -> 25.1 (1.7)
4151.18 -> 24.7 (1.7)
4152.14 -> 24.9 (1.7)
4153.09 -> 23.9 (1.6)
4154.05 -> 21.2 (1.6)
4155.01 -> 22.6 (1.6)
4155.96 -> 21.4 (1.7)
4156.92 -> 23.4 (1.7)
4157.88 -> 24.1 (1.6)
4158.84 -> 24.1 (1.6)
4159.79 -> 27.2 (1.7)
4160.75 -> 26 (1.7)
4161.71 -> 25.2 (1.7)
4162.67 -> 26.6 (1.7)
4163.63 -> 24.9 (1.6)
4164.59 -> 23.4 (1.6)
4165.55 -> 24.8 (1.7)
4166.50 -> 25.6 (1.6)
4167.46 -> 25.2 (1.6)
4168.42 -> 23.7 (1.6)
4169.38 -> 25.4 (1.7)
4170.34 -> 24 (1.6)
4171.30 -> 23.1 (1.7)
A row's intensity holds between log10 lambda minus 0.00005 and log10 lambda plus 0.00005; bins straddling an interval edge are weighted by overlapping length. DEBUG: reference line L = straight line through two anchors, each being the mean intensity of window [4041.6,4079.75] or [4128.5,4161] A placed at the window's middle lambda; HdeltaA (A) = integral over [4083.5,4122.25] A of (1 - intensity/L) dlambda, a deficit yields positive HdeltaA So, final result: 1.8 A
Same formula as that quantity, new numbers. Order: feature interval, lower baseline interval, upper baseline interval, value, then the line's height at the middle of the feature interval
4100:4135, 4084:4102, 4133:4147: 0.6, 23.2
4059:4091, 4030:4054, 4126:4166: 1.4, 23.9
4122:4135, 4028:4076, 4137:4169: 0.3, 24.2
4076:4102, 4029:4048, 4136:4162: 1.7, 23.9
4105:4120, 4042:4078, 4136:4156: 0.1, 23.8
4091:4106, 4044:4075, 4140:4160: 1.6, 23.5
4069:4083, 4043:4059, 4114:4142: 0.5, 23.7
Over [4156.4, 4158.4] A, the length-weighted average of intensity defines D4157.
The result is 23.6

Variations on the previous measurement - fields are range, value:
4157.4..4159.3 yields 24.1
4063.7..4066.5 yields 21.8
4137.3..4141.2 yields 25.8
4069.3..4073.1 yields 21.3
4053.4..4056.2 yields 21.9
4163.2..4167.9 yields 24.8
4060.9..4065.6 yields 22.8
